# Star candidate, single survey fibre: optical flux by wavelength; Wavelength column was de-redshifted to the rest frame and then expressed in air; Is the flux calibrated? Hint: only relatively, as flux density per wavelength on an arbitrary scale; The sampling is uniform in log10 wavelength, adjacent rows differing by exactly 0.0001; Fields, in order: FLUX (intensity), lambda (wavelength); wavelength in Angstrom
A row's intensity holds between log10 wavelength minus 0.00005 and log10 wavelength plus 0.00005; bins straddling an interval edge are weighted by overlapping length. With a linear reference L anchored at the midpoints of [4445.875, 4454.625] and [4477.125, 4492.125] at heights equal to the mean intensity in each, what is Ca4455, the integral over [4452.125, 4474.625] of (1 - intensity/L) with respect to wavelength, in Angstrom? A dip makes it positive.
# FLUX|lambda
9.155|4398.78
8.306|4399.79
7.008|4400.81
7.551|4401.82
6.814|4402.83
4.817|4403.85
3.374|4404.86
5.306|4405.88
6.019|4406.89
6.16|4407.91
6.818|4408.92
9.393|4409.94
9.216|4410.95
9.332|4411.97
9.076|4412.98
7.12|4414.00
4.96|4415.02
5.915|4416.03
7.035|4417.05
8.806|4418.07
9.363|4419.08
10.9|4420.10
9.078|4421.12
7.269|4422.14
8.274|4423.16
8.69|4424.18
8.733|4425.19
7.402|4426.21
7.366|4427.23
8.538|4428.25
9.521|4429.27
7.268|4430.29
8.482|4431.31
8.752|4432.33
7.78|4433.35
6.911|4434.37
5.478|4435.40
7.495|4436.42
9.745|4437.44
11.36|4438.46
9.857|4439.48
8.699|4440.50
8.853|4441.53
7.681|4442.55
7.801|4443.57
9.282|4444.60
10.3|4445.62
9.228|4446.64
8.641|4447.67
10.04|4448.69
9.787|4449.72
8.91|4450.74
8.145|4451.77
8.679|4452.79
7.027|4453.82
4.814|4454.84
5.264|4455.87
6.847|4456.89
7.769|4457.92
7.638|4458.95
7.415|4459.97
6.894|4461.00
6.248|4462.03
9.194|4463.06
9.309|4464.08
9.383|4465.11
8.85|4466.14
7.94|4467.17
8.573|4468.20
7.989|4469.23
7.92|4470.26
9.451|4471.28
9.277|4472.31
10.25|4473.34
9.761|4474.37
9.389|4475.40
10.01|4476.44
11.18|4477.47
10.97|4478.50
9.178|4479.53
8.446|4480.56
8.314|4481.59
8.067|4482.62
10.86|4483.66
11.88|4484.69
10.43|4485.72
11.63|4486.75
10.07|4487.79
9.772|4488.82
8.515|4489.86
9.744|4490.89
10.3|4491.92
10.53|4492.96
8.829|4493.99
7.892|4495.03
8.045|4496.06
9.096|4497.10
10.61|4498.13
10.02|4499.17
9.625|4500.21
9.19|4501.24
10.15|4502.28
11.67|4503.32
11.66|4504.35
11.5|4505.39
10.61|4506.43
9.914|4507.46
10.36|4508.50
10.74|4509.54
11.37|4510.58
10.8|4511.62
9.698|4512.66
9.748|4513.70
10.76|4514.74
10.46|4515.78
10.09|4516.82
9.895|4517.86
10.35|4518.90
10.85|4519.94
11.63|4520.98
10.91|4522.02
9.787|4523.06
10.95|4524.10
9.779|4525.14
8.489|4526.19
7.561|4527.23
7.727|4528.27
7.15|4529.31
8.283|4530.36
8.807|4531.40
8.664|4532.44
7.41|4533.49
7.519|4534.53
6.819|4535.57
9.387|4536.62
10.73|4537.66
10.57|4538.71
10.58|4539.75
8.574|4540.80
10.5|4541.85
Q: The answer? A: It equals 2.9 Angstrom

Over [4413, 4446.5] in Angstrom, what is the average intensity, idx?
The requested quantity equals 8.3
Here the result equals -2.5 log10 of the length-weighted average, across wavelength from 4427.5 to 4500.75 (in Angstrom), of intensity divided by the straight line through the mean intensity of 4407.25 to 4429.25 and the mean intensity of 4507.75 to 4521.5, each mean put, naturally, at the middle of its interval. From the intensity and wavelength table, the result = 0.05 mag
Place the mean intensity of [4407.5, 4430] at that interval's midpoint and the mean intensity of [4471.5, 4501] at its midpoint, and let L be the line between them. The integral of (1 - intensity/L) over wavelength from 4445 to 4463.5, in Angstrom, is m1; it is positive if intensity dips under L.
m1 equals 2.1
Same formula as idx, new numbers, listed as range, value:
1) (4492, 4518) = 10.1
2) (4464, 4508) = 9.7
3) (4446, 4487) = 8.78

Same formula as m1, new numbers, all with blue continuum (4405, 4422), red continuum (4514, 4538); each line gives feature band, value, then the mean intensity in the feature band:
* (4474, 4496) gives -2.7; 9.76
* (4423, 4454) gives -2.0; 8.56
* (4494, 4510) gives -1.9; 10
